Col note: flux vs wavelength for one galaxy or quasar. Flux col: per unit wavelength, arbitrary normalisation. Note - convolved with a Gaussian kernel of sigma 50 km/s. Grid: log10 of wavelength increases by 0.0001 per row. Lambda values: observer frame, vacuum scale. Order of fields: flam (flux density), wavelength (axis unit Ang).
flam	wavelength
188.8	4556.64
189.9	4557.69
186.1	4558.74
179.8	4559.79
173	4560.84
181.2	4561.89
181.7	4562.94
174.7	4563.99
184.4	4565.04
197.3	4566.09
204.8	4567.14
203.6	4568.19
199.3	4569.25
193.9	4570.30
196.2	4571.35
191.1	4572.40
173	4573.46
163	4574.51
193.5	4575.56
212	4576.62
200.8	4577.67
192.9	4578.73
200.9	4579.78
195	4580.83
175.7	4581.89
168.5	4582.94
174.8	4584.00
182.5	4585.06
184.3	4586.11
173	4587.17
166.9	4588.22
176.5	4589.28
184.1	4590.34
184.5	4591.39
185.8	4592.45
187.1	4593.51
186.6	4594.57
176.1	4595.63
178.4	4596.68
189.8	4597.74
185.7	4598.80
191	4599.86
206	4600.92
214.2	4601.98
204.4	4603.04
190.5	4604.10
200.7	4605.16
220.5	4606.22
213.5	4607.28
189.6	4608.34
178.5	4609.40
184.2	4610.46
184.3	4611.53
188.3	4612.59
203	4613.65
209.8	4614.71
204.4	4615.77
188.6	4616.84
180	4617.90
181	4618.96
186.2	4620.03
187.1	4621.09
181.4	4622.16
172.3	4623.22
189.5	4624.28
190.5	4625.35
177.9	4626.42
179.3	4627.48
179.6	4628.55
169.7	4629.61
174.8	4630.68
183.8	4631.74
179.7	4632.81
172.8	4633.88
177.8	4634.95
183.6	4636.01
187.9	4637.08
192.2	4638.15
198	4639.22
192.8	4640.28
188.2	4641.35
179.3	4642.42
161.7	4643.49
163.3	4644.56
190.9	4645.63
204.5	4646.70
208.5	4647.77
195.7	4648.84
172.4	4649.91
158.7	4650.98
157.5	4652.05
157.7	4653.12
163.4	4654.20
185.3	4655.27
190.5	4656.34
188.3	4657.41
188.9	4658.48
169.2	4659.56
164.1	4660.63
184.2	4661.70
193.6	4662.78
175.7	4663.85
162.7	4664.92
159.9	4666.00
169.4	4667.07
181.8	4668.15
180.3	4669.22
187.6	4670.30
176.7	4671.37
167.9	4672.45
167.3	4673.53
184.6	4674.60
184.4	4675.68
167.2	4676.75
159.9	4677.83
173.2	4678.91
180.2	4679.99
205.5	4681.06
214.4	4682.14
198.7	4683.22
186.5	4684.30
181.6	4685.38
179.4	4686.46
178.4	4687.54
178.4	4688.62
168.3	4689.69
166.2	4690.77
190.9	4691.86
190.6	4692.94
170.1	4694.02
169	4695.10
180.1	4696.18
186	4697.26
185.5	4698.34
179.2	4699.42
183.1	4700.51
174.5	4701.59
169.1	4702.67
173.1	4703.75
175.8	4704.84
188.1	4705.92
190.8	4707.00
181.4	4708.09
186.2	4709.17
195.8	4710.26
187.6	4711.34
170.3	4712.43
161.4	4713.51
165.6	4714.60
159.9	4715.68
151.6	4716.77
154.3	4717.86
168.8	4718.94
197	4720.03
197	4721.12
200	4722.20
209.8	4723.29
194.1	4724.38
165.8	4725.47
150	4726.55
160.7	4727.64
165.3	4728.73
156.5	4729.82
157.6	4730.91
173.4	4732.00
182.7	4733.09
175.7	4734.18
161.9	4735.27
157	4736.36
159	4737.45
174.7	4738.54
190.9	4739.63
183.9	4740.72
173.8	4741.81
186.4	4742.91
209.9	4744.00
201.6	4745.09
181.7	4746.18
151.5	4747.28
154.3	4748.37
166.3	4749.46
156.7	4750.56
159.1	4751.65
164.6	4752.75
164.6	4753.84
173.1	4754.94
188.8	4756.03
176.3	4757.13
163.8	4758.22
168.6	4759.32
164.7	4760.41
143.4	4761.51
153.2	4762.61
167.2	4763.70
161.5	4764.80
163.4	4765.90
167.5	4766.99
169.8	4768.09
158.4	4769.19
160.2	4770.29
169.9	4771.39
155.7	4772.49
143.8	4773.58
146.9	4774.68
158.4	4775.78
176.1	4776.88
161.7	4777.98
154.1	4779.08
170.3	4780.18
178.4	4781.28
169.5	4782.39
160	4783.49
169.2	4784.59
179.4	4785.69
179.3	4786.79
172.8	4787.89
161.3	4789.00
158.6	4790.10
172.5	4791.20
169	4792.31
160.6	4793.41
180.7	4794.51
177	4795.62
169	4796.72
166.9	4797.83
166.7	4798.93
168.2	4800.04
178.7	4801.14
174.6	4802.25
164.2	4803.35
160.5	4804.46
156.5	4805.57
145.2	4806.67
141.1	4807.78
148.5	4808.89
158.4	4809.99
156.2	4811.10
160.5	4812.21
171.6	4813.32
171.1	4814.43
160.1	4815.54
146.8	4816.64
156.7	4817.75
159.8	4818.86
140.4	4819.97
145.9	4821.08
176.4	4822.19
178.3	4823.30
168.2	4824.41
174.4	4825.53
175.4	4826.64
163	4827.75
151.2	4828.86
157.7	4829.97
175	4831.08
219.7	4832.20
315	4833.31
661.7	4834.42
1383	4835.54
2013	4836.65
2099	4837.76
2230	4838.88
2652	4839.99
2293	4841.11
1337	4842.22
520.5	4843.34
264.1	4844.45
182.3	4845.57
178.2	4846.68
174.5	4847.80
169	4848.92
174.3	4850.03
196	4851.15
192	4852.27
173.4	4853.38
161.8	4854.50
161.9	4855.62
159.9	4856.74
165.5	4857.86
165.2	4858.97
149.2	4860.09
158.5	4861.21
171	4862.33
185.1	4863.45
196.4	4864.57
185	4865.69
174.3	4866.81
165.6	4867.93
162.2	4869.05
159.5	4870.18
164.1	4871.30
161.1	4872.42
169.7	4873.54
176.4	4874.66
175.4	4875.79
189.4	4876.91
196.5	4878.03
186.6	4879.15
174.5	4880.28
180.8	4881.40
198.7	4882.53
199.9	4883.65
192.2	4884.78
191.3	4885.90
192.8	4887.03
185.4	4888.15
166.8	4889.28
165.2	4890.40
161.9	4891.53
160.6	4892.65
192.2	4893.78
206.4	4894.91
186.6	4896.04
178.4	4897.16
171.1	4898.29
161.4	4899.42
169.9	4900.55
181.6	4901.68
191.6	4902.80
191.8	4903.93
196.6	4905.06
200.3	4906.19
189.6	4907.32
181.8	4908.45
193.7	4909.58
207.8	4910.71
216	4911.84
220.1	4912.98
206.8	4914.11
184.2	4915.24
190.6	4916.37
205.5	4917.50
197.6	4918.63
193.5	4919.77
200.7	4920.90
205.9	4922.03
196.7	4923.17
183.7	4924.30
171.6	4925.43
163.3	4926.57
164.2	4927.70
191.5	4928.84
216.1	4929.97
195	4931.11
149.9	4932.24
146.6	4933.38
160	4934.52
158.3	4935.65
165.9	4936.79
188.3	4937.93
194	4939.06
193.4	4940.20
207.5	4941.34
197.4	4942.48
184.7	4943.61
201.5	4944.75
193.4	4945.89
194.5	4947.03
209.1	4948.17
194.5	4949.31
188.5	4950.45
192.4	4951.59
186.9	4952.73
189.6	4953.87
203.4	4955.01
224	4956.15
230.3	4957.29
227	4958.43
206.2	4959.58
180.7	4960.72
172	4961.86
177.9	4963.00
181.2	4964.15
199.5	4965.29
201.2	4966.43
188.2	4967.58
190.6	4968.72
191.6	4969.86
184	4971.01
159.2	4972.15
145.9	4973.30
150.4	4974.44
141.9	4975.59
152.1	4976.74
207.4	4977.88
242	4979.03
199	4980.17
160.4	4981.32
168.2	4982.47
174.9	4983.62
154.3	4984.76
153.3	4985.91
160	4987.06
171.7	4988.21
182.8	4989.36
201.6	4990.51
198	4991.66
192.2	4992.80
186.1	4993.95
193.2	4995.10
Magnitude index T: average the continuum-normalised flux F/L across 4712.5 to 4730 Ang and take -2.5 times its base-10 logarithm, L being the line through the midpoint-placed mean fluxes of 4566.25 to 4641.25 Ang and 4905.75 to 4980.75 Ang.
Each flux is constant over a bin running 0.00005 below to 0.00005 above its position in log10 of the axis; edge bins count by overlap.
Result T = 0.10 mag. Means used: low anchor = 188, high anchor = 190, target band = 173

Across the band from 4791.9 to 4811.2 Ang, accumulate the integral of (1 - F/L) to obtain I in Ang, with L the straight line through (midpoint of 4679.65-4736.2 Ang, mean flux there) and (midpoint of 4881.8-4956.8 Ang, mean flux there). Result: 2.0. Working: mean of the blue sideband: 178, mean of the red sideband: 189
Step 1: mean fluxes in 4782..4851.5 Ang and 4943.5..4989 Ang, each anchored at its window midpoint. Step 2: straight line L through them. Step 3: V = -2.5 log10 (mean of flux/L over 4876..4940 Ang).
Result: 0.38 mag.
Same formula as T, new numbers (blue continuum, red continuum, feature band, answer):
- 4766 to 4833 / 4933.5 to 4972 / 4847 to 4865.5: 0.02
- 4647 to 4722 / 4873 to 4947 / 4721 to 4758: 0.04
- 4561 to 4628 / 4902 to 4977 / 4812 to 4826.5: 0.16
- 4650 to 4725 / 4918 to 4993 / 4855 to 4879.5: 0.07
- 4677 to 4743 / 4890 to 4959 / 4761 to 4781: 0.13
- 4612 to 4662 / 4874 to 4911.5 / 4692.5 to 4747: 0.04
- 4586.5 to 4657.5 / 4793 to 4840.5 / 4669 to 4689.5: 0.34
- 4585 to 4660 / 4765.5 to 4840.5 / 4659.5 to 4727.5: 0.30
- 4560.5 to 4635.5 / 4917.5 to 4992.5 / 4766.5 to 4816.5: 0.14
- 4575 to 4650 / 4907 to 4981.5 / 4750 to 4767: 0.15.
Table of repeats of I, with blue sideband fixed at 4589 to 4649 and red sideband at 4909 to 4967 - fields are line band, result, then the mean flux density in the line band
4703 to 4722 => 1.2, 177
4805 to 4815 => 1.8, 157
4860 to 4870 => 1.0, 172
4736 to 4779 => 5.1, 167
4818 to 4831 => 1.9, 163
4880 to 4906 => 1.2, 183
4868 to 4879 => 1.1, 173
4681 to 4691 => 0.2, 185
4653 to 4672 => 1.2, 177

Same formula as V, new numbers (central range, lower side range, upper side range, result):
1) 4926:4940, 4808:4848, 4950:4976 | 0.47 mag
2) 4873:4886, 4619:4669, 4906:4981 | 0.01 mag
